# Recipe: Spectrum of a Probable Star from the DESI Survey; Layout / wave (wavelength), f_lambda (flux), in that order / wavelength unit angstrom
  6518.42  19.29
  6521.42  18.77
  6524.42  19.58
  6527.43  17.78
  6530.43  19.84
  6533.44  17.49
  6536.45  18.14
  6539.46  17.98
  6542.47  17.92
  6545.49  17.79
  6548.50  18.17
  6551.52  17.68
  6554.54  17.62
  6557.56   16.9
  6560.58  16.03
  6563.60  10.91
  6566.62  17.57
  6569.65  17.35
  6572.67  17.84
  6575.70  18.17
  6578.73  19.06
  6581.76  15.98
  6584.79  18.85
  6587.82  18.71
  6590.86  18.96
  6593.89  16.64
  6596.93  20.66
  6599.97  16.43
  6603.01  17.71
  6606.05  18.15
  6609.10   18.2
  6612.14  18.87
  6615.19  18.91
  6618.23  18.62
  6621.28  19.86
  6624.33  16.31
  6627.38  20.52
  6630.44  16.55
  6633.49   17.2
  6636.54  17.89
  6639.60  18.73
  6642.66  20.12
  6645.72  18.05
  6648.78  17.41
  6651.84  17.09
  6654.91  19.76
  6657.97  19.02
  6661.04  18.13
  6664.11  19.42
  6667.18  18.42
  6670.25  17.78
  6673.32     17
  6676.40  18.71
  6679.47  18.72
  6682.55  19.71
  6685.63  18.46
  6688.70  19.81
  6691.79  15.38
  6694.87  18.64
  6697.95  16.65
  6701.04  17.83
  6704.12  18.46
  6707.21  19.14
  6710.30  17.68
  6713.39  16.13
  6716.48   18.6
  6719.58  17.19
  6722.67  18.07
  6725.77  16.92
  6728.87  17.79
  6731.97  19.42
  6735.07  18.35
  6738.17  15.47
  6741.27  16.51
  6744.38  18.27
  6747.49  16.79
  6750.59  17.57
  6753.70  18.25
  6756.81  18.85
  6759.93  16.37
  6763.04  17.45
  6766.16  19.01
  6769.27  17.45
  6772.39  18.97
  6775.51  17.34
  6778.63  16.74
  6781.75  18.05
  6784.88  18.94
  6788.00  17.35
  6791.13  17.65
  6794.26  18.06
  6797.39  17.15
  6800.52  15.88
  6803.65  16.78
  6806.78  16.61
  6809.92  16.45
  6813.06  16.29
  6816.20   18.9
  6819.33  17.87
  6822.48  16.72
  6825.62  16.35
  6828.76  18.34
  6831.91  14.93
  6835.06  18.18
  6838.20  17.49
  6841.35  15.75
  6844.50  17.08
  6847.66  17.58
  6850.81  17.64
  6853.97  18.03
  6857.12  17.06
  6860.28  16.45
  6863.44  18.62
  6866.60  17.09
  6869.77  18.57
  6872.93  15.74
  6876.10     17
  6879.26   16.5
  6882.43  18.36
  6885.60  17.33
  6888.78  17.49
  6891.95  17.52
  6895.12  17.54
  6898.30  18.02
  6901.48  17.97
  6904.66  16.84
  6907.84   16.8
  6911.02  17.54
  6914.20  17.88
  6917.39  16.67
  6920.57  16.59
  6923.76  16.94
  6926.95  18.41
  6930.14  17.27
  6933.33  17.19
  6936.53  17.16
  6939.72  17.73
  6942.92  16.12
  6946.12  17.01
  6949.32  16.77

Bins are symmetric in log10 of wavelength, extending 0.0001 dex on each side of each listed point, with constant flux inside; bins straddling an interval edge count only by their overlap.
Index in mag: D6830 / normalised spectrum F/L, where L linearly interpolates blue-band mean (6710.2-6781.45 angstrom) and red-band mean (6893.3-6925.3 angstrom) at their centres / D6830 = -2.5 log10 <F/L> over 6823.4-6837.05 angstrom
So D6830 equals 0.03 mag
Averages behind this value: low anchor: 17.6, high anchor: 17.3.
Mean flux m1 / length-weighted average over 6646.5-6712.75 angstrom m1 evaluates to 18.2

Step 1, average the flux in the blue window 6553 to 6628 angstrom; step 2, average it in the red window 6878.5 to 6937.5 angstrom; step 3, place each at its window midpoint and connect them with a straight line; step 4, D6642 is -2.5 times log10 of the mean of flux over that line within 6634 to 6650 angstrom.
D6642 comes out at -0.04 mag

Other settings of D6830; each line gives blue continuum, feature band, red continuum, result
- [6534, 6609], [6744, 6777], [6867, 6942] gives -0.02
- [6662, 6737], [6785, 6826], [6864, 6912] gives 0.03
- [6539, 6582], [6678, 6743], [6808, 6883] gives -0.04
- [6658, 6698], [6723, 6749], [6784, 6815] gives 0.02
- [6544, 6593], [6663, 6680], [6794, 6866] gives -0.06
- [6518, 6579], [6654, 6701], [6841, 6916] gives -0.05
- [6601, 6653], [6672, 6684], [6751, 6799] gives -0.03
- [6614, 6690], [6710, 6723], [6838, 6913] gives 0.04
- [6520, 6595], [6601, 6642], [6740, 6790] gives -0.04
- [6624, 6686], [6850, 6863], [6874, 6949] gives 0.01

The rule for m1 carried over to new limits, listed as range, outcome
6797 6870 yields 17.1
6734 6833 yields 17.4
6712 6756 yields 17.6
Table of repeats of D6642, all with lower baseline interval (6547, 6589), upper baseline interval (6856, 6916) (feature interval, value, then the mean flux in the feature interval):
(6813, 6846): 0.01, 17.1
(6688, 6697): -0.03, 17.7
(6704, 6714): -0.04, 17.9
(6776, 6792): -0.02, 17.7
